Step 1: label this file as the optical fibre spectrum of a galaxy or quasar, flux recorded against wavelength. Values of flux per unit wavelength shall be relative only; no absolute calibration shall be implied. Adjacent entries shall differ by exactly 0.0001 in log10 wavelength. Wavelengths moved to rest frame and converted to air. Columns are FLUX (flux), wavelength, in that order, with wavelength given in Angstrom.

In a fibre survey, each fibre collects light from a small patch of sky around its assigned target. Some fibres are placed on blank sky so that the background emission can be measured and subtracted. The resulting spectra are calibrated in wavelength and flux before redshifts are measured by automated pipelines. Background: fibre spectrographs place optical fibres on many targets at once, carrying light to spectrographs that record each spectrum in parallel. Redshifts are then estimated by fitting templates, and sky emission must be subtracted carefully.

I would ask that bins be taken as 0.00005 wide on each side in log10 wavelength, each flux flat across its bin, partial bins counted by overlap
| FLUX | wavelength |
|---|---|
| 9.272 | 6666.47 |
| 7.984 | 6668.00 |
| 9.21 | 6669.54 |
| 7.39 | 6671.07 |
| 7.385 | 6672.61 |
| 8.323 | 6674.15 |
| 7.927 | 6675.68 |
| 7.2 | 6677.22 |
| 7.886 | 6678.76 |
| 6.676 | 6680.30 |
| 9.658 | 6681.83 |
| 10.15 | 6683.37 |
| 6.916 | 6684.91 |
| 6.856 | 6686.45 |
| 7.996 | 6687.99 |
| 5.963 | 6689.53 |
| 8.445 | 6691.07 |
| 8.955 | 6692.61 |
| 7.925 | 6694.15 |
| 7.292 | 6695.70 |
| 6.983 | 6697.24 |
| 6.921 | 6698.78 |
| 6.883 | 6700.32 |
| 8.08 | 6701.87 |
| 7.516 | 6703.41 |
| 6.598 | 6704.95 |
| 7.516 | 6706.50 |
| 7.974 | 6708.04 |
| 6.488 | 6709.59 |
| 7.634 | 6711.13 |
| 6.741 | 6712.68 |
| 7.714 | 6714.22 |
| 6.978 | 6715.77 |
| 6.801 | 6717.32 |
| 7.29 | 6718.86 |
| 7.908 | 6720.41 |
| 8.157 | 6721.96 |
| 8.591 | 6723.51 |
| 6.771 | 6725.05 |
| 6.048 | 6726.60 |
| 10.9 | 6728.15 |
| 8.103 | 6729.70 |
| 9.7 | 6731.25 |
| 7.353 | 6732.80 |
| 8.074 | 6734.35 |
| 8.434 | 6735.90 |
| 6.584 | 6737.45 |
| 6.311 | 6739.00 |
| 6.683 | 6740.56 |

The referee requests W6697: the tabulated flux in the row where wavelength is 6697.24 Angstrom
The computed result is 6.983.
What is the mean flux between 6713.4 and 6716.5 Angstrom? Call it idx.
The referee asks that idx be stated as 7.35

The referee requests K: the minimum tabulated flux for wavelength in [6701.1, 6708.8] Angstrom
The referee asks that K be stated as 6.598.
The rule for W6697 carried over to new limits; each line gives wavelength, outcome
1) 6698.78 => 6.921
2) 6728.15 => 10.9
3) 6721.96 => 8.157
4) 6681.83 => 9.658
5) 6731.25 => 9.7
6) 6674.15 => 8.323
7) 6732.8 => 7.353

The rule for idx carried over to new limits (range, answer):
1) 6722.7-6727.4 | 7.17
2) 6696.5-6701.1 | 6.93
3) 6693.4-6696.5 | 7.58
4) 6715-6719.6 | 7.03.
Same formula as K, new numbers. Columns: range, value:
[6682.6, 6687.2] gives 6.856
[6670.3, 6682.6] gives 6.676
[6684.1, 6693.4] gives 5.963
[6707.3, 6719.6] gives 6.488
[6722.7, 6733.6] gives 6.048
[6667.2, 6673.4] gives 7.385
